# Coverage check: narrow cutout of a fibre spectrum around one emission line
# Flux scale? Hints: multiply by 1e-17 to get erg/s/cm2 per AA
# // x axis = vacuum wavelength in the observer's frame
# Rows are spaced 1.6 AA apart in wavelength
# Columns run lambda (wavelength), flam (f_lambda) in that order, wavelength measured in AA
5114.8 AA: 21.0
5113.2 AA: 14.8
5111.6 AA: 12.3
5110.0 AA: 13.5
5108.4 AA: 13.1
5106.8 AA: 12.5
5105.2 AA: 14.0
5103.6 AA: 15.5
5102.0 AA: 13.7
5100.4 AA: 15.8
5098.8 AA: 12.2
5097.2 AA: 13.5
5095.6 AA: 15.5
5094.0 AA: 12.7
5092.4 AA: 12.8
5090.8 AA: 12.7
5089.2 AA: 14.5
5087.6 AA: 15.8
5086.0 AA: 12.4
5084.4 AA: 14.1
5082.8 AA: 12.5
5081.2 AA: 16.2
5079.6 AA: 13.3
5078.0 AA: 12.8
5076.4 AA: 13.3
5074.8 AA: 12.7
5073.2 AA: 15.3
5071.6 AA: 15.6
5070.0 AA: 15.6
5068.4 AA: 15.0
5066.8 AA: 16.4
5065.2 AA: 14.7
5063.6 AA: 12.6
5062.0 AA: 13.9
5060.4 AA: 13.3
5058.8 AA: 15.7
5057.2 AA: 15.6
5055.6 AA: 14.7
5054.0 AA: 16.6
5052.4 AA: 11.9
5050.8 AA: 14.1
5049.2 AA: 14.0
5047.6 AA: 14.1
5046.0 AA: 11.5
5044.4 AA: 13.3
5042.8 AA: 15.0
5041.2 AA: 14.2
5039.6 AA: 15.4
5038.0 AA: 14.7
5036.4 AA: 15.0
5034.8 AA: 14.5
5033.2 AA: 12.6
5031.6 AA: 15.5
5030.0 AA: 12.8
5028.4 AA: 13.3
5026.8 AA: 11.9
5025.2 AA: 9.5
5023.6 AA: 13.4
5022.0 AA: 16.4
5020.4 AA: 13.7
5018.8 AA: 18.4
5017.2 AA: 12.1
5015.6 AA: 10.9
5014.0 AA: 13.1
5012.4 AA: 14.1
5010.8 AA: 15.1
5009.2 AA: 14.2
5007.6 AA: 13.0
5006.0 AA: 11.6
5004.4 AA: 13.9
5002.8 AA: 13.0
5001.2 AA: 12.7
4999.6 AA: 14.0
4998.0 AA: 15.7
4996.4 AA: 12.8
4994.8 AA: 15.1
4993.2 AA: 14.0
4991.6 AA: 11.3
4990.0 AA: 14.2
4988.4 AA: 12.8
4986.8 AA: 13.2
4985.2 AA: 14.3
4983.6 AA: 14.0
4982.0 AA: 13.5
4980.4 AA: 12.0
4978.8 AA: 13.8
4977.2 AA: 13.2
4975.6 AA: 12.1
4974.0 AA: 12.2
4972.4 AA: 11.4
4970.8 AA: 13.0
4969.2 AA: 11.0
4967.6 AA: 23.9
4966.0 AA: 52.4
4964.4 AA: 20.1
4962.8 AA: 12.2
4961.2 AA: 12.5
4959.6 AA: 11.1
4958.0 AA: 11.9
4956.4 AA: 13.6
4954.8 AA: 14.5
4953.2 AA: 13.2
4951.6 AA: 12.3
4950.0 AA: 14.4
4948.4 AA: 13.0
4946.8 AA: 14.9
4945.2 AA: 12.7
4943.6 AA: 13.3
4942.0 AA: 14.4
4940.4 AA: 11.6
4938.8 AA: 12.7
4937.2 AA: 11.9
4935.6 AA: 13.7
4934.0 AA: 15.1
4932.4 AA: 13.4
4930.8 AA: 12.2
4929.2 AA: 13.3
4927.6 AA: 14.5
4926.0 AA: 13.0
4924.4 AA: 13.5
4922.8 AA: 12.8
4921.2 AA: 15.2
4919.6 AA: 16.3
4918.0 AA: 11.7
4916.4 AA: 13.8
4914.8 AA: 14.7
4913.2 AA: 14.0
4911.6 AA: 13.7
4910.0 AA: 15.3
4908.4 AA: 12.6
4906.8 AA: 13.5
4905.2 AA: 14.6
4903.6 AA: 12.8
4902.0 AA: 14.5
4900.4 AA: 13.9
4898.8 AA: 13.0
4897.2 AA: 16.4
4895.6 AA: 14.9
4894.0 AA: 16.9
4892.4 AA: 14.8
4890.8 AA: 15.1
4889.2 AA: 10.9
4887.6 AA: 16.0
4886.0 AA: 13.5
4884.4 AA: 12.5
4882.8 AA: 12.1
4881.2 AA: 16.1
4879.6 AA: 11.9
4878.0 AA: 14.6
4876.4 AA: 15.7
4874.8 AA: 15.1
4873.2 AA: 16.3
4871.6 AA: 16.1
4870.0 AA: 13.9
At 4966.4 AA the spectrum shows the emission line H-beta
